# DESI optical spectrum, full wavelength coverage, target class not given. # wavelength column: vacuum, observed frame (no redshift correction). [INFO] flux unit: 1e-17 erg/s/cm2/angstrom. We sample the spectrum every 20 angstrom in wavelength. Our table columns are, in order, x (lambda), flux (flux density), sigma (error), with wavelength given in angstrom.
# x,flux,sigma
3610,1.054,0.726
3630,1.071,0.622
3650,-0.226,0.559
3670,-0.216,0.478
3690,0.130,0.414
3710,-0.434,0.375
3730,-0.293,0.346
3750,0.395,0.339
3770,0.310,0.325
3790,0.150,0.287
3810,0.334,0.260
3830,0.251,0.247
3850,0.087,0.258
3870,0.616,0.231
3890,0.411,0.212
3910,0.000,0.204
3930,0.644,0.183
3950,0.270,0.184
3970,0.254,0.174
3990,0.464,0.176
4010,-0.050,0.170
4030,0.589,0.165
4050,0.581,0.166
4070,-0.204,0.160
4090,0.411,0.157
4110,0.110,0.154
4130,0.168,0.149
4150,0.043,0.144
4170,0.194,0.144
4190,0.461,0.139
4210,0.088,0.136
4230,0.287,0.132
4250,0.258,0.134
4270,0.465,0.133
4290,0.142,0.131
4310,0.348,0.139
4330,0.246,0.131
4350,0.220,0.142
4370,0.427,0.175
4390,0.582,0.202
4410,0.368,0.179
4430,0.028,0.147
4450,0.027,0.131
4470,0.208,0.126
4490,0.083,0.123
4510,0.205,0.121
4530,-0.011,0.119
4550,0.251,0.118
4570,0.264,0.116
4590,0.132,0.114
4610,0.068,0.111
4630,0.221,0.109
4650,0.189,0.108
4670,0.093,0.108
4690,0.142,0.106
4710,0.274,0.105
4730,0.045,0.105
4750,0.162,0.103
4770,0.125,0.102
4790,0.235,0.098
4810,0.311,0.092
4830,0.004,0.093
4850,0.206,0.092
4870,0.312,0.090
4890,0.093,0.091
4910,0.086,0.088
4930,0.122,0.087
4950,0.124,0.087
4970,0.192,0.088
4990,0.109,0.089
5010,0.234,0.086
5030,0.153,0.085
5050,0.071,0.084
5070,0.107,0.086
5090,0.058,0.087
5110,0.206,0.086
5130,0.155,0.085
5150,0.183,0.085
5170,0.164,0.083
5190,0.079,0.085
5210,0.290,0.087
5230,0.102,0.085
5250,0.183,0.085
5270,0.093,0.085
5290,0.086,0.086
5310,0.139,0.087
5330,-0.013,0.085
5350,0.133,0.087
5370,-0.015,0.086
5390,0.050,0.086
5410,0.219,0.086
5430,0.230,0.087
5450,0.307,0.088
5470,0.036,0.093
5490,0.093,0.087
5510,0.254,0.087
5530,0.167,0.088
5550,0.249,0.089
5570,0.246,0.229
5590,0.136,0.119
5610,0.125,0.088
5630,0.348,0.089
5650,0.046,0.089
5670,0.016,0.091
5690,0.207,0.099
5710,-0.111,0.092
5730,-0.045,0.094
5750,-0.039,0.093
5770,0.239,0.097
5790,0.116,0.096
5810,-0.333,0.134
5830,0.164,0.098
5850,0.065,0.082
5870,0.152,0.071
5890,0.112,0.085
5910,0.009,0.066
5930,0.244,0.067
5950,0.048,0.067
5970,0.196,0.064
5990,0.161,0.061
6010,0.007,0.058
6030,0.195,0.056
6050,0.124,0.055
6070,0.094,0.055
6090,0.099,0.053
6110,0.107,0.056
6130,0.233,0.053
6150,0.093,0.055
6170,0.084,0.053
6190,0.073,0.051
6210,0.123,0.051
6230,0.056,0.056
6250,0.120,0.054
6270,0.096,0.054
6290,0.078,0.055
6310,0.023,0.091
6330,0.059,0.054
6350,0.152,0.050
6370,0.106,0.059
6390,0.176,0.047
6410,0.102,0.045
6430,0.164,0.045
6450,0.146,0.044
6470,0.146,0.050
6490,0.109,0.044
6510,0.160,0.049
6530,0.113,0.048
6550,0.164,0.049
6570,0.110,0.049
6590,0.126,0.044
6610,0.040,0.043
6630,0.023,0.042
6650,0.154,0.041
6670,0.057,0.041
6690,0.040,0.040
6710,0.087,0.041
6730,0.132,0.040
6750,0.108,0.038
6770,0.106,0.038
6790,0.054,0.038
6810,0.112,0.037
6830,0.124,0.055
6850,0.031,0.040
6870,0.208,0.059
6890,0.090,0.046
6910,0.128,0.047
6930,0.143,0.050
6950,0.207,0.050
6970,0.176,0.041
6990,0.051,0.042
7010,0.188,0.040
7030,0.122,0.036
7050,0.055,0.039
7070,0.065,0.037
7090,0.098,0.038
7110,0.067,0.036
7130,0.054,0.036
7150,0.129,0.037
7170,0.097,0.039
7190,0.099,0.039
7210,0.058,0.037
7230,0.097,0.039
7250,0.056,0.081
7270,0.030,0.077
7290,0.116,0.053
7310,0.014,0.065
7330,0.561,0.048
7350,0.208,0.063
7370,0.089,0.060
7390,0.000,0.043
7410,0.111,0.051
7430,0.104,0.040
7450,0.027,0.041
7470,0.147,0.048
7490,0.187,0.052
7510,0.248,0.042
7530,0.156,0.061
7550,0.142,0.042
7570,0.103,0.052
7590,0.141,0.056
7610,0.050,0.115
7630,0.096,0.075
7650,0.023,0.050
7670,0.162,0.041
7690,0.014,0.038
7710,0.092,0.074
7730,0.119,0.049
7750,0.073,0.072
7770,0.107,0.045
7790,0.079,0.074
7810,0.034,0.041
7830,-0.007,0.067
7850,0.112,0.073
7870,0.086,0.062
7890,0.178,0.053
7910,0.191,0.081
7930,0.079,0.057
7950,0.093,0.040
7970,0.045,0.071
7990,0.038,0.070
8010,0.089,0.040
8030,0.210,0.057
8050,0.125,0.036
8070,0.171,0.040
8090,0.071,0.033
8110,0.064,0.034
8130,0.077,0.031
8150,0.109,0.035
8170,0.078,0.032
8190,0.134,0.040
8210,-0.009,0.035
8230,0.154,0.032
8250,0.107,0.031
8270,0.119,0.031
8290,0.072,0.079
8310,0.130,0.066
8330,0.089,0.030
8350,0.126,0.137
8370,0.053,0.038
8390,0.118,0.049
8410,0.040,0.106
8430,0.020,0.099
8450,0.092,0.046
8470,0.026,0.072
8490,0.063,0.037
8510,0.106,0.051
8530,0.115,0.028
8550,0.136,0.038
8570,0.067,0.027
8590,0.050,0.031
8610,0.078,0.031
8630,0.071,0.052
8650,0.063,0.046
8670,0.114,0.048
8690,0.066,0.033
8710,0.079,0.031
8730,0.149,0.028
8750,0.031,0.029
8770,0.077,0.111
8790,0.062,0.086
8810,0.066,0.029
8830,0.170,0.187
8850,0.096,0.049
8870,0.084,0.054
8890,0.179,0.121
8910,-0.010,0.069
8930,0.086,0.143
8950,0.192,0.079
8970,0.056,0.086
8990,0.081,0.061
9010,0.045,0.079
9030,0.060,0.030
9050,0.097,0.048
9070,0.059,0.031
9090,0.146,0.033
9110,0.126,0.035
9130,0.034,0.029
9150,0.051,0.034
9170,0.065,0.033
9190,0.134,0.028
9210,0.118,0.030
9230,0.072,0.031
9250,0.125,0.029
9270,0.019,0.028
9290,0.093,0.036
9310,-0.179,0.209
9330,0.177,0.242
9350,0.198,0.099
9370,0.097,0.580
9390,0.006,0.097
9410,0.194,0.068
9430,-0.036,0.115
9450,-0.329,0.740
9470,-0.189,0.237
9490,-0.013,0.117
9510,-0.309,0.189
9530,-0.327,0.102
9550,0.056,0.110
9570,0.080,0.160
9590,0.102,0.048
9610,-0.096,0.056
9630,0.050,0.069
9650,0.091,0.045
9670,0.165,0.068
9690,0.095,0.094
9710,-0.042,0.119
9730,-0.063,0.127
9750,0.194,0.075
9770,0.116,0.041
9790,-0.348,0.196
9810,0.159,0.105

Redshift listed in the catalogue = 0.97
